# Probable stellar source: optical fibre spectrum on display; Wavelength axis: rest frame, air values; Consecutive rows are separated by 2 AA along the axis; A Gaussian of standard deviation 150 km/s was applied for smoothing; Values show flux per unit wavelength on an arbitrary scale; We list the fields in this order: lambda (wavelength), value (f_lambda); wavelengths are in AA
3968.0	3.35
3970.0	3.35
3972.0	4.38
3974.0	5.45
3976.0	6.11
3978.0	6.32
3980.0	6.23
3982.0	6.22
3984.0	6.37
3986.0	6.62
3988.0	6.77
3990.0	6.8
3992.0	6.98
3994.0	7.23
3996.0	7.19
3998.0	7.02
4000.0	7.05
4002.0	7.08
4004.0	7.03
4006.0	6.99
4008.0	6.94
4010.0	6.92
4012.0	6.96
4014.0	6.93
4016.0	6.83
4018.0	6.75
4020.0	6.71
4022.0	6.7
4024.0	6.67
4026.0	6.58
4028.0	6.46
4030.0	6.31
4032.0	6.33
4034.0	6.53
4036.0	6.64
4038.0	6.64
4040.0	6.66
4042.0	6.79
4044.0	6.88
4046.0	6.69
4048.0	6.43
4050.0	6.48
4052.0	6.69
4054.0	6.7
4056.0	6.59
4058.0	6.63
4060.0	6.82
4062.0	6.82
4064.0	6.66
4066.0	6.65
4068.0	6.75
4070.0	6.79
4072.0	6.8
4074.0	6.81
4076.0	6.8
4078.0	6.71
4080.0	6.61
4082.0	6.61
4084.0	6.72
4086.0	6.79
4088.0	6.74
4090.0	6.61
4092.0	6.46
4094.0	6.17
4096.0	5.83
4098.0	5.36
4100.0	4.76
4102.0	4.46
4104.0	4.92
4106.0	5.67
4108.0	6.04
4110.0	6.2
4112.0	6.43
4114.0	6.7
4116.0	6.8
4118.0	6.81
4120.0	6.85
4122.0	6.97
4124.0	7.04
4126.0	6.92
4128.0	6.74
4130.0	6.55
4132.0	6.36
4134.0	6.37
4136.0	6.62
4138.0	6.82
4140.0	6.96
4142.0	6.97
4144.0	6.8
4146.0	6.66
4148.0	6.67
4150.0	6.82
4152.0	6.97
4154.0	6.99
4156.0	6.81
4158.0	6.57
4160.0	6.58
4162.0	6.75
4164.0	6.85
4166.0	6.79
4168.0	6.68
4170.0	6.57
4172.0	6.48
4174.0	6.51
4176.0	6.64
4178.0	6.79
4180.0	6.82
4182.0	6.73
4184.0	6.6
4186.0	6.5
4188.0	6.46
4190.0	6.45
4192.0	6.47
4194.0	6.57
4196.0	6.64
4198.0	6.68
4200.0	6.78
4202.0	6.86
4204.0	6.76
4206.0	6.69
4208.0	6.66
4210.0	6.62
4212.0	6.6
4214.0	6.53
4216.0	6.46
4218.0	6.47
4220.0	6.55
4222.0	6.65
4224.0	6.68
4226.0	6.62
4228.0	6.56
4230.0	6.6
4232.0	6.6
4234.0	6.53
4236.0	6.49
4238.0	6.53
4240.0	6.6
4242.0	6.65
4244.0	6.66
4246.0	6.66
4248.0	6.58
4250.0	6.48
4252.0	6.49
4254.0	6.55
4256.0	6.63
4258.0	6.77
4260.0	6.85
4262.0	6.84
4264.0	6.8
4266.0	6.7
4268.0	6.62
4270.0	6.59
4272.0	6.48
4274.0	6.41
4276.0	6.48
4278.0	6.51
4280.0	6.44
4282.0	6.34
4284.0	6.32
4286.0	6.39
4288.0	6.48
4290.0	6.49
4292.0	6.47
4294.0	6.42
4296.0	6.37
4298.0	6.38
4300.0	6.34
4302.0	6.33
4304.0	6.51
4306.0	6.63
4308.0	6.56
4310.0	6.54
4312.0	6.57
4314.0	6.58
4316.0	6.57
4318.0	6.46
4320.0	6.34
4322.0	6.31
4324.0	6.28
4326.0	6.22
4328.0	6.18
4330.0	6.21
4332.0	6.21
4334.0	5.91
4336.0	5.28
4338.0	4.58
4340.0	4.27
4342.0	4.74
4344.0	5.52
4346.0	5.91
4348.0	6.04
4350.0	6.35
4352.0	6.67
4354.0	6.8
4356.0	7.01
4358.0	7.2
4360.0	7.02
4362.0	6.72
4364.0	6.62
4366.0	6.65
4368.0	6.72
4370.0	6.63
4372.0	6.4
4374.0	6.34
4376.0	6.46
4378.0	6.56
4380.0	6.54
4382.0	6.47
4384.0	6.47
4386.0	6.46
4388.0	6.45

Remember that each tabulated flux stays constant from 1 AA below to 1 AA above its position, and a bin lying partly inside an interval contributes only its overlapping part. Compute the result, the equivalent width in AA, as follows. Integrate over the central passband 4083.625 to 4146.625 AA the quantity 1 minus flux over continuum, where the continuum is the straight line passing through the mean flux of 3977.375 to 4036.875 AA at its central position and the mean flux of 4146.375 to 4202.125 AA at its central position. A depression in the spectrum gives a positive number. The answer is 3.1 AA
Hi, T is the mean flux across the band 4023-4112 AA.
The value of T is 6.42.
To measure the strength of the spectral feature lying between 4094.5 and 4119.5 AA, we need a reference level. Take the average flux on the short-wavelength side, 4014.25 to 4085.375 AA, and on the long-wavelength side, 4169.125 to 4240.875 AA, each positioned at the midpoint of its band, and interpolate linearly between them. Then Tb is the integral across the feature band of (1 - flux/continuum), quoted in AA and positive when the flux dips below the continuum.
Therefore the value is 3.0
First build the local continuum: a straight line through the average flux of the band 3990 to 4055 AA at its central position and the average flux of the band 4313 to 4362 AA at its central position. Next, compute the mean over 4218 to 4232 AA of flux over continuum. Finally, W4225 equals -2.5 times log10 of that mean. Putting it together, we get -0.04 mag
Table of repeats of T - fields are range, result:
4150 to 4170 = 6.77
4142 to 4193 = 6.68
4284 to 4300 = 6.42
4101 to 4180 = 6.57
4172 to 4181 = 6.67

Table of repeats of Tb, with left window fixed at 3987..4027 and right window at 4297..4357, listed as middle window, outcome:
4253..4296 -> -1.91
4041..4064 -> 0.39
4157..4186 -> -0.66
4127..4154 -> -0.57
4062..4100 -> 1.26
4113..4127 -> -0.49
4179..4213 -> -0.97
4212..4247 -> -1.12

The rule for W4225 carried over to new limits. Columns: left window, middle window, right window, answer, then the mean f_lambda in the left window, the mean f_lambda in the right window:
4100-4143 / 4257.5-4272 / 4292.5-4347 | -0.09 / 6.4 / 6.09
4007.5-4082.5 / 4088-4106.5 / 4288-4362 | 0.17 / 6.69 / 6.24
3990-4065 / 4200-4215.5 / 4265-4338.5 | -0.03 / 6.77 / 6.35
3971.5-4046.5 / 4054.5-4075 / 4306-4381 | -0.02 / 6.64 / 6.27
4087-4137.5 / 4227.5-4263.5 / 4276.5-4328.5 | -0.04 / 6.26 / 6.43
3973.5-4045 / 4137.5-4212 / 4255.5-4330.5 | -0.02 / 6.69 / 6.49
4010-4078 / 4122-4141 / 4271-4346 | -0.03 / 6.69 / 6.19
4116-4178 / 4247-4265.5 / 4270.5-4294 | -0.03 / 6.74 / 6.44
